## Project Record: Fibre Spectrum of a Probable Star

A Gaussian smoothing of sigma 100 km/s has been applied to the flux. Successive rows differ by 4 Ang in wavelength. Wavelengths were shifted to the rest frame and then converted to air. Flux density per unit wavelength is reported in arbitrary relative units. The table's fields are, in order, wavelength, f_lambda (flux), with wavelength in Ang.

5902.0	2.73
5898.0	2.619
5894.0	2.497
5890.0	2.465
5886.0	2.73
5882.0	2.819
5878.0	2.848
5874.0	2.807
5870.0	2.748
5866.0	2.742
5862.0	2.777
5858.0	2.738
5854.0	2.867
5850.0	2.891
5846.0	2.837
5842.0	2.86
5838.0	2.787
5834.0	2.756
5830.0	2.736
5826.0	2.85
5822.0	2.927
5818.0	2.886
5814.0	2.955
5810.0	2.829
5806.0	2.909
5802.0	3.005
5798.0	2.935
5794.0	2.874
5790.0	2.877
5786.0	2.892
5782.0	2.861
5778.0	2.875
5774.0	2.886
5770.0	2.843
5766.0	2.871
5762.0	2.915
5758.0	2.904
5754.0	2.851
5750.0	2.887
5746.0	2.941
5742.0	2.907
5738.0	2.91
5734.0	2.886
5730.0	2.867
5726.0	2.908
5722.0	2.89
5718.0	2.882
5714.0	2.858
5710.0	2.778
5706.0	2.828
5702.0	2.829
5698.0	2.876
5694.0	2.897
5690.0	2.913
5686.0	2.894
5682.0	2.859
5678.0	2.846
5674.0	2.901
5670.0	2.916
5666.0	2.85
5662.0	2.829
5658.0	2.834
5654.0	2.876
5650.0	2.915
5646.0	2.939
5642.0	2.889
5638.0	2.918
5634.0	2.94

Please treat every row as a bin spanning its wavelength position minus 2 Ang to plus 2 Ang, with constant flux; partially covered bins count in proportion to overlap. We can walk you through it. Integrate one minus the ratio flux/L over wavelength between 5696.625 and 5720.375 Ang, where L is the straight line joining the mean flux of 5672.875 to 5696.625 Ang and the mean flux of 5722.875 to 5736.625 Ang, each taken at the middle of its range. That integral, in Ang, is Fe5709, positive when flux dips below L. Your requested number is 0.37 Ang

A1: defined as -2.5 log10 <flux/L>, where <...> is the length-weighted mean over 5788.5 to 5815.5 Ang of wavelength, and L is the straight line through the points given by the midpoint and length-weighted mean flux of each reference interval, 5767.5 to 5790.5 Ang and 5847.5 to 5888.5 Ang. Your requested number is -0.02 mag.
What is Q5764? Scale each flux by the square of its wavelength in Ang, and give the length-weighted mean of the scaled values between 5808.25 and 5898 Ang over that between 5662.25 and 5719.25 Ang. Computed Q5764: 1.03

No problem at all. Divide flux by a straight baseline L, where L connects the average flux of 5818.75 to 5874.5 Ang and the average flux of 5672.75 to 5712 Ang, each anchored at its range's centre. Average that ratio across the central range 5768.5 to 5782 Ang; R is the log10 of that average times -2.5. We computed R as -0.01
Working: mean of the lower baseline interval 2.86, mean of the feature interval 2.87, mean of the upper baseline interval 2.81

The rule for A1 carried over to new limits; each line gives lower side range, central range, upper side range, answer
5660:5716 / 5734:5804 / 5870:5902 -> -0.040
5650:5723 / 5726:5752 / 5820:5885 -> -0.020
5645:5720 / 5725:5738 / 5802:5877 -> -0.012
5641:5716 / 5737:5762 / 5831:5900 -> -0.029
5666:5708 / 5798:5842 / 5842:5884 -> -0.016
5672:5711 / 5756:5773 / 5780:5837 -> -0.004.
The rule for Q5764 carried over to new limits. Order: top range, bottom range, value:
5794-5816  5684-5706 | 1.06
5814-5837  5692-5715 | 1.04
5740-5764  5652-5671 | 1.05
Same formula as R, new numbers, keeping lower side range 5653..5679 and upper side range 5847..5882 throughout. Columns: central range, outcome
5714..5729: -0.01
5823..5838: 0.01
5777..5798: -0.02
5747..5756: -0.01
